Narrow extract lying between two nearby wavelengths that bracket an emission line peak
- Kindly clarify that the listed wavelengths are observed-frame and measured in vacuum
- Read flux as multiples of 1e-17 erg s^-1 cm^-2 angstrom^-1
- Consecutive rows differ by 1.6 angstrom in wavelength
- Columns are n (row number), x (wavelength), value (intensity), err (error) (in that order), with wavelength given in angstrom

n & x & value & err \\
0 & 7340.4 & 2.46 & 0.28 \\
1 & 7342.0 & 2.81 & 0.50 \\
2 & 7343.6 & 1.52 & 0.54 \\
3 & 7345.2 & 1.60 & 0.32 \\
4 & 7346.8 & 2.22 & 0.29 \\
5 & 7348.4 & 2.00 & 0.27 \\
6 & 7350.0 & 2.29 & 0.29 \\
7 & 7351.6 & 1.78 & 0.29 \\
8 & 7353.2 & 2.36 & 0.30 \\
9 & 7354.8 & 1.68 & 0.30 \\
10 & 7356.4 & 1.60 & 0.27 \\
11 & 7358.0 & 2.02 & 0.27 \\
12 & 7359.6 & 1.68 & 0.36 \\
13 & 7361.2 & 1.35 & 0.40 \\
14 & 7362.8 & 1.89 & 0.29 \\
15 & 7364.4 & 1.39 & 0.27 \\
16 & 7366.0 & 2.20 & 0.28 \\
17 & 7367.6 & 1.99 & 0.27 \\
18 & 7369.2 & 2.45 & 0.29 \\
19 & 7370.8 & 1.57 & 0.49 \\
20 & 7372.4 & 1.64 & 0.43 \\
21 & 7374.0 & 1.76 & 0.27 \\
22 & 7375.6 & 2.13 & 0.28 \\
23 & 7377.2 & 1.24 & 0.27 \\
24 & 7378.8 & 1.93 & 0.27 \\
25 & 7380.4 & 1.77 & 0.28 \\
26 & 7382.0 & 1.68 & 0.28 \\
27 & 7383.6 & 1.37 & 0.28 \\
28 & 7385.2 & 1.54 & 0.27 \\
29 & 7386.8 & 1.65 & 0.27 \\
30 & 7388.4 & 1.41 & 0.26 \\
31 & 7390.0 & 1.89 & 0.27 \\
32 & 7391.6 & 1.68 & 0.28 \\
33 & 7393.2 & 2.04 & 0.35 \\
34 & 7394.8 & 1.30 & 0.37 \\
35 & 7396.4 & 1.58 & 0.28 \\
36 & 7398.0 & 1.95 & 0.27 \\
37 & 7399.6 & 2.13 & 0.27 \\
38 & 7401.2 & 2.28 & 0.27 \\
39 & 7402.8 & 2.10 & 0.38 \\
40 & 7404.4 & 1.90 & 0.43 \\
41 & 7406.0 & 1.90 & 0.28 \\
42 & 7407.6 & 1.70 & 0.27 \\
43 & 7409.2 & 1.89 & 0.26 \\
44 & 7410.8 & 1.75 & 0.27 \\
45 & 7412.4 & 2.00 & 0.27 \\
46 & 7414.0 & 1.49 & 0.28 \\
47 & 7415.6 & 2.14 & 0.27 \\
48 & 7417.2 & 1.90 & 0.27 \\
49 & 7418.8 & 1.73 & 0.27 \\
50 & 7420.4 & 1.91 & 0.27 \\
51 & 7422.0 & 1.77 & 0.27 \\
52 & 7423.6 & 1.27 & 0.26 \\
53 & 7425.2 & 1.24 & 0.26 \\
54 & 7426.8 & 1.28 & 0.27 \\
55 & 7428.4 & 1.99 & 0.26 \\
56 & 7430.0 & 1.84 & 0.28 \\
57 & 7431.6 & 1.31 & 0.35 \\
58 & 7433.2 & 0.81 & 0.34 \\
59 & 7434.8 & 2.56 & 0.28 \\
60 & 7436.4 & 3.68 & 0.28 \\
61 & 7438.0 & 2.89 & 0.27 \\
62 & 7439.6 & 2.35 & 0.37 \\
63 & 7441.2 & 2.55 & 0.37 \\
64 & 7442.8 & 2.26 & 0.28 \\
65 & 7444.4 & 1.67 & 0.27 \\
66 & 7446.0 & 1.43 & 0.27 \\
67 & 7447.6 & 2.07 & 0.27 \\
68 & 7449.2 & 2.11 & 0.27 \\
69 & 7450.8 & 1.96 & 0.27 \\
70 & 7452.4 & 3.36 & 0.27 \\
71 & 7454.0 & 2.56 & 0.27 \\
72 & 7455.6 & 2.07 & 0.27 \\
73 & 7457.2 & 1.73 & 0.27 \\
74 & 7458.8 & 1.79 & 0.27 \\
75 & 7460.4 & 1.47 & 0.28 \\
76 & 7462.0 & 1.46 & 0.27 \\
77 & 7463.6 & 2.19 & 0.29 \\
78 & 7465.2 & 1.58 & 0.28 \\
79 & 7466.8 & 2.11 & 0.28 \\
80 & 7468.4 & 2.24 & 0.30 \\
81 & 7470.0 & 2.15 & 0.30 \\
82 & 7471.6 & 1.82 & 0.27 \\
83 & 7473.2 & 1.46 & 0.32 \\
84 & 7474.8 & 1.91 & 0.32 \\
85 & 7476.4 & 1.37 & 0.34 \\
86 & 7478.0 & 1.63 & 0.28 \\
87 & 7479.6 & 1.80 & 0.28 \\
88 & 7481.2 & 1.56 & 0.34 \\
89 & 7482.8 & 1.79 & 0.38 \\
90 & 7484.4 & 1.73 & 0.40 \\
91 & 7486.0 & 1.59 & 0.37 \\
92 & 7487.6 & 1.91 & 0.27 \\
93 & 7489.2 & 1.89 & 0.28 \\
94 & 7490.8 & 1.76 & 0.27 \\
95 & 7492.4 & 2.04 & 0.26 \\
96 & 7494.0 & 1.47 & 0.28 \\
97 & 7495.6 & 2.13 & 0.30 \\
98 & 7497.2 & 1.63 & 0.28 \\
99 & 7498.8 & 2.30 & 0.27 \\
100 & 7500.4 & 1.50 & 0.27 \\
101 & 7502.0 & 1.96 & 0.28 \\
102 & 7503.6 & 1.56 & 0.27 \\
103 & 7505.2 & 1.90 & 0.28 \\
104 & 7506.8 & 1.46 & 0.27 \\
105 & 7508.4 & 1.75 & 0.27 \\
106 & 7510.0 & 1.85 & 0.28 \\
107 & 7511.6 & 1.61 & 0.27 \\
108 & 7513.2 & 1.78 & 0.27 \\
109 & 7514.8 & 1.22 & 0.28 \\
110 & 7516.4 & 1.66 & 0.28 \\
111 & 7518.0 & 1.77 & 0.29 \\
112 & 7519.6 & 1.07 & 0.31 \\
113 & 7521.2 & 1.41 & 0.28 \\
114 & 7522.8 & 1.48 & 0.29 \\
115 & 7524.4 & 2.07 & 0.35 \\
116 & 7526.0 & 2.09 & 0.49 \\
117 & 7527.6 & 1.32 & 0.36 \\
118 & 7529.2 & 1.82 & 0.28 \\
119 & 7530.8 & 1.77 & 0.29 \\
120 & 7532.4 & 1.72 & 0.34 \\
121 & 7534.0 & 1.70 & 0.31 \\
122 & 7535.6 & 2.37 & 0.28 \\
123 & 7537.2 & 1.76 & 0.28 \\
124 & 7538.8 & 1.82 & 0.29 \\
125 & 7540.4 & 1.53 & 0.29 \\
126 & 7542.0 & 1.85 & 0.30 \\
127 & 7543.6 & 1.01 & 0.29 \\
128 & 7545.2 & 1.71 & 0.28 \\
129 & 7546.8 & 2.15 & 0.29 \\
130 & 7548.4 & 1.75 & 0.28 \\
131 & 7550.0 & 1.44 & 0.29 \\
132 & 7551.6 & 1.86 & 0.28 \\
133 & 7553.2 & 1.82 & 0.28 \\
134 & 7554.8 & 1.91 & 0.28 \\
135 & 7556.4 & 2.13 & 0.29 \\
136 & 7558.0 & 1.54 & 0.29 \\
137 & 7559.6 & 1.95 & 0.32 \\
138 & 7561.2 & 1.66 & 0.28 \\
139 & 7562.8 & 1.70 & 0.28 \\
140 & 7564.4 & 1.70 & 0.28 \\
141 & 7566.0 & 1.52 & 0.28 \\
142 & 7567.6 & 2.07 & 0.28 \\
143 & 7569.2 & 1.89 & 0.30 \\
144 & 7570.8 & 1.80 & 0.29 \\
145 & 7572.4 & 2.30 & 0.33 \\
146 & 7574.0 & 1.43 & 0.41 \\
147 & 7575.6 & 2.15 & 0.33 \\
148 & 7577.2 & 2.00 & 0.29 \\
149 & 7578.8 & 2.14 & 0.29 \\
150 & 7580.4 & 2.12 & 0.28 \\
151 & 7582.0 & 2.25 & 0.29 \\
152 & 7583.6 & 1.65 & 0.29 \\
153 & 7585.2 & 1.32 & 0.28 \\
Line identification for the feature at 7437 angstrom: [S II]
